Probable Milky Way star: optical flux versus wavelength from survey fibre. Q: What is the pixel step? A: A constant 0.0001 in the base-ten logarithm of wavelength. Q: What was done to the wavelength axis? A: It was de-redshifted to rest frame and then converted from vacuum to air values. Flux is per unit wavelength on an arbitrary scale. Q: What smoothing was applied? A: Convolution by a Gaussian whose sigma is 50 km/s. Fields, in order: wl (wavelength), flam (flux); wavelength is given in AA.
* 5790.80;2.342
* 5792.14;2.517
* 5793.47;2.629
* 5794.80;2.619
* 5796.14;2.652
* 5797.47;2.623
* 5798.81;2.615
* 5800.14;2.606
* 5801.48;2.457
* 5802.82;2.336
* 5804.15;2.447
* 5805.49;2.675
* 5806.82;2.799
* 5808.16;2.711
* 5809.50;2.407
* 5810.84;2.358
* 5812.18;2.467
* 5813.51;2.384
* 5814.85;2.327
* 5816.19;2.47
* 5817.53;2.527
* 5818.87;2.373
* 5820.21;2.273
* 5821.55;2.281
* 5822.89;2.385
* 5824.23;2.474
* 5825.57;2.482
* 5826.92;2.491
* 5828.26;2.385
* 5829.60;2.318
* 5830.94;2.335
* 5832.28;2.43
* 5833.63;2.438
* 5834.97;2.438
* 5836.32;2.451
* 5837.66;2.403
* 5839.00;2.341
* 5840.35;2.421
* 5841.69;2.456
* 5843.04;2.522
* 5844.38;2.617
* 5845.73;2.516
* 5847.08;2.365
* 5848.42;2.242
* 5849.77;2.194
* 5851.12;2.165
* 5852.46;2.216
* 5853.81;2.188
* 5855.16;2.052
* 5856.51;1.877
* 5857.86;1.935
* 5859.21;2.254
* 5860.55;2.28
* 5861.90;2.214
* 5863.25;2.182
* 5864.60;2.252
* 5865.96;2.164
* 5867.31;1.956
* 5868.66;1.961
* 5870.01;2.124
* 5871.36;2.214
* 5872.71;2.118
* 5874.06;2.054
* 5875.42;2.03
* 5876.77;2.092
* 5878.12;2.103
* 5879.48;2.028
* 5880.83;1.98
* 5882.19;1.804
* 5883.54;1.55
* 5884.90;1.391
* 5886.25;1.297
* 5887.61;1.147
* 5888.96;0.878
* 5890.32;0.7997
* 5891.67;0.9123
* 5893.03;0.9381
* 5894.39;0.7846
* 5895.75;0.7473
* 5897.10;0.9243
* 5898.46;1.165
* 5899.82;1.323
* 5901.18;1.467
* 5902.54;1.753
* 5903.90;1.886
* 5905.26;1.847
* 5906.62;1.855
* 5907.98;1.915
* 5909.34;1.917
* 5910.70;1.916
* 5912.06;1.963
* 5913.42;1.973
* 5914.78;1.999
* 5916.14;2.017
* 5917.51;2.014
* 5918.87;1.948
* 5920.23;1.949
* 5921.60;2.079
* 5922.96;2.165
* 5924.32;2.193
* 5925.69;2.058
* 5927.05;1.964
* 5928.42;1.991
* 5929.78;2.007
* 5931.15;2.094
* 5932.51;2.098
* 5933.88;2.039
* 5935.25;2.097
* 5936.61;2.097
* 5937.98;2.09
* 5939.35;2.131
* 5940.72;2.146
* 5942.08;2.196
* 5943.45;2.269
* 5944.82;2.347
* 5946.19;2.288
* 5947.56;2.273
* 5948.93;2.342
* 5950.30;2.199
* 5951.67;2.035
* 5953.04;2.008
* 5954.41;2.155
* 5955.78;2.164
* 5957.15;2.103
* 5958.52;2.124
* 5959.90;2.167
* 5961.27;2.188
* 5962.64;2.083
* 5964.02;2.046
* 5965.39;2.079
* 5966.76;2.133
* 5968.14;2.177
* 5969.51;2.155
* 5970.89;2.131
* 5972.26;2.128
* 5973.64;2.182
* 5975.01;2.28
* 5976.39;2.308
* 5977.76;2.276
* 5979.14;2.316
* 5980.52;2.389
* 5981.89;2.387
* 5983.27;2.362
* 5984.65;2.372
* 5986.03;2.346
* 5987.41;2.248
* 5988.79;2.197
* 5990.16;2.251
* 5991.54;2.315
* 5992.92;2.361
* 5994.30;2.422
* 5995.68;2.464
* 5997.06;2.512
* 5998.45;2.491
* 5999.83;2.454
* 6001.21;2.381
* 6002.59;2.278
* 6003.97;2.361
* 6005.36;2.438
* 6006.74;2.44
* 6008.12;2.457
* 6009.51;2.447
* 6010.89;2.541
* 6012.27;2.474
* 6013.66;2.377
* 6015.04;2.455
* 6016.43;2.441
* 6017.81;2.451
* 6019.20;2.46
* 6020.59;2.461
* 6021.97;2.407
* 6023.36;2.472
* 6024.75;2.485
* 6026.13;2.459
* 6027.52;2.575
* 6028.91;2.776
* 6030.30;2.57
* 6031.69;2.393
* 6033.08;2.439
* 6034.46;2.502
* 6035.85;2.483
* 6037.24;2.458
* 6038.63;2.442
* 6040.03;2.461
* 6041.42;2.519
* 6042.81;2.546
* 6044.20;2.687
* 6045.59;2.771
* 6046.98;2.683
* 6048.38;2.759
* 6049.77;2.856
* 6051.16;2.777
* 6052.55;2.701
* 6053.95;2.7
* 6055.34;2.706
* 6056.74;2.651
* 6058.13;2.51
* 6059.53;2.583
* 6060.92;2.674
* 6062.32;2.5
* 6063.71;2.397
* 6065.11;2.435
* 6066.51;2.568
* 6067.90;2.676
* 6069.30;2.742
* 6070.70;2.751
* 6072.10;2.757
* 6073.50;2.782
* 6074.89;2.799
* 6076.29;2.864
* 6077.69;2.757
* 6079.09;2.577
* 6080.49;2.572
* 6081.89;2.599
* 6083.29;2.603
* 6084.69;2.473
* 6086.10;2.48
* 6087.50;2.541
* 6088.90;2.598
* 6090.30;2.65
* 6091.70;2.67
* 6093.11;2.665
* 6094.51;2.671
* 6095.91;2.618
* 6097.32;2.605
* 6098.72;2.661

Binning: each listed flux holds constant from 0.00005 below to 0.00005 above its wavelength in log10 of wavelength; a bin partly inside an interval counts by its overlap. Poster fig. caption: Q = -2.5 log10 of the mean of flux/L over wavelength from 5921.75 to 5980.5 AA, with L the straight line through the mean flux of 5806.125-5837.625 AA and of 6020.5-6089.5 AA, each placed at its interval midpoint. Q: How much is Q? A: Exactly 0.174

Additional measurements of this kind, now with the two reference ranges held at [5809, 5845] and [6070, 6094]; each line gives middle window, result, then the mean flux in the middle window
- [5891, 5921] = 0.480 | 1.6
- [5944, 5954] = 0.146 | 2.21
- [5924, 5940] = 0.212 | 2.07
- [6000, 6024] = 0.068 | 2.43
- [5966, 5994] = 0.132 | 2.27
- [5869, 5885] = 0.238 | 1.98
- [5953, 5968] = 0.197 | 2.12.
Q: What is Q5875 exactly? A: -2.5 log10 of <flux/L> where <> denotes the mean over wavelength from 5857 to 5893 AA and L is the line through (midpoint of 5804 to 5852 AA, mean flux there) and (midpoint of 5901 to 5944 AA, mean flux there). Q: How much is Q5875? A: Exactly 0.22 mag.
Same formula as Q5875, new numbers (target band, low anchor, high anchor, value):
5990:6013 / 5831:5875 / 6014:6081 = 0.041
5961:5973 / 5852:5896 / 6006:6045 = 0.047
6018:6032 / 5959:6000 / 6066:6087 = -0.022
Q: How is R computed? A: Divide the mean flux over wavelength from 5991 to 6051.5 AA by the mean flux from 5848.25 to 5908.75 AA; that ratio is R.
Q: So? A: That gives 1.4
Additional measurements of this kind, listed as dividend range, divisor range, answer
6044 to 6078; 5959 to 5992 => 1.20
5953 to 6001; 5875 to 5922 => 1.40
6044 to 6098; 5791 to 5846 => 1.07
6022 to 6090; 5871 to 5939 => 1.49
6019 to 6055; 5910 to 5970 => 1.22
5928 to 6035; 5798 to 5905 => 1.10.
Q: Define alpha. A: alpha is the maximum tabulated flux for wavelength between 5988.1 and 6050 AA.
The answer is 2.856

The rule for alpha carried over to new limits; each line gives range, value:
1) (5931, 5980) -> 2.347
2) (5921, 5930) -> 2.193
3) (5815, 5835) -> 2.527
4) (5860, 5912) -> 2.28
